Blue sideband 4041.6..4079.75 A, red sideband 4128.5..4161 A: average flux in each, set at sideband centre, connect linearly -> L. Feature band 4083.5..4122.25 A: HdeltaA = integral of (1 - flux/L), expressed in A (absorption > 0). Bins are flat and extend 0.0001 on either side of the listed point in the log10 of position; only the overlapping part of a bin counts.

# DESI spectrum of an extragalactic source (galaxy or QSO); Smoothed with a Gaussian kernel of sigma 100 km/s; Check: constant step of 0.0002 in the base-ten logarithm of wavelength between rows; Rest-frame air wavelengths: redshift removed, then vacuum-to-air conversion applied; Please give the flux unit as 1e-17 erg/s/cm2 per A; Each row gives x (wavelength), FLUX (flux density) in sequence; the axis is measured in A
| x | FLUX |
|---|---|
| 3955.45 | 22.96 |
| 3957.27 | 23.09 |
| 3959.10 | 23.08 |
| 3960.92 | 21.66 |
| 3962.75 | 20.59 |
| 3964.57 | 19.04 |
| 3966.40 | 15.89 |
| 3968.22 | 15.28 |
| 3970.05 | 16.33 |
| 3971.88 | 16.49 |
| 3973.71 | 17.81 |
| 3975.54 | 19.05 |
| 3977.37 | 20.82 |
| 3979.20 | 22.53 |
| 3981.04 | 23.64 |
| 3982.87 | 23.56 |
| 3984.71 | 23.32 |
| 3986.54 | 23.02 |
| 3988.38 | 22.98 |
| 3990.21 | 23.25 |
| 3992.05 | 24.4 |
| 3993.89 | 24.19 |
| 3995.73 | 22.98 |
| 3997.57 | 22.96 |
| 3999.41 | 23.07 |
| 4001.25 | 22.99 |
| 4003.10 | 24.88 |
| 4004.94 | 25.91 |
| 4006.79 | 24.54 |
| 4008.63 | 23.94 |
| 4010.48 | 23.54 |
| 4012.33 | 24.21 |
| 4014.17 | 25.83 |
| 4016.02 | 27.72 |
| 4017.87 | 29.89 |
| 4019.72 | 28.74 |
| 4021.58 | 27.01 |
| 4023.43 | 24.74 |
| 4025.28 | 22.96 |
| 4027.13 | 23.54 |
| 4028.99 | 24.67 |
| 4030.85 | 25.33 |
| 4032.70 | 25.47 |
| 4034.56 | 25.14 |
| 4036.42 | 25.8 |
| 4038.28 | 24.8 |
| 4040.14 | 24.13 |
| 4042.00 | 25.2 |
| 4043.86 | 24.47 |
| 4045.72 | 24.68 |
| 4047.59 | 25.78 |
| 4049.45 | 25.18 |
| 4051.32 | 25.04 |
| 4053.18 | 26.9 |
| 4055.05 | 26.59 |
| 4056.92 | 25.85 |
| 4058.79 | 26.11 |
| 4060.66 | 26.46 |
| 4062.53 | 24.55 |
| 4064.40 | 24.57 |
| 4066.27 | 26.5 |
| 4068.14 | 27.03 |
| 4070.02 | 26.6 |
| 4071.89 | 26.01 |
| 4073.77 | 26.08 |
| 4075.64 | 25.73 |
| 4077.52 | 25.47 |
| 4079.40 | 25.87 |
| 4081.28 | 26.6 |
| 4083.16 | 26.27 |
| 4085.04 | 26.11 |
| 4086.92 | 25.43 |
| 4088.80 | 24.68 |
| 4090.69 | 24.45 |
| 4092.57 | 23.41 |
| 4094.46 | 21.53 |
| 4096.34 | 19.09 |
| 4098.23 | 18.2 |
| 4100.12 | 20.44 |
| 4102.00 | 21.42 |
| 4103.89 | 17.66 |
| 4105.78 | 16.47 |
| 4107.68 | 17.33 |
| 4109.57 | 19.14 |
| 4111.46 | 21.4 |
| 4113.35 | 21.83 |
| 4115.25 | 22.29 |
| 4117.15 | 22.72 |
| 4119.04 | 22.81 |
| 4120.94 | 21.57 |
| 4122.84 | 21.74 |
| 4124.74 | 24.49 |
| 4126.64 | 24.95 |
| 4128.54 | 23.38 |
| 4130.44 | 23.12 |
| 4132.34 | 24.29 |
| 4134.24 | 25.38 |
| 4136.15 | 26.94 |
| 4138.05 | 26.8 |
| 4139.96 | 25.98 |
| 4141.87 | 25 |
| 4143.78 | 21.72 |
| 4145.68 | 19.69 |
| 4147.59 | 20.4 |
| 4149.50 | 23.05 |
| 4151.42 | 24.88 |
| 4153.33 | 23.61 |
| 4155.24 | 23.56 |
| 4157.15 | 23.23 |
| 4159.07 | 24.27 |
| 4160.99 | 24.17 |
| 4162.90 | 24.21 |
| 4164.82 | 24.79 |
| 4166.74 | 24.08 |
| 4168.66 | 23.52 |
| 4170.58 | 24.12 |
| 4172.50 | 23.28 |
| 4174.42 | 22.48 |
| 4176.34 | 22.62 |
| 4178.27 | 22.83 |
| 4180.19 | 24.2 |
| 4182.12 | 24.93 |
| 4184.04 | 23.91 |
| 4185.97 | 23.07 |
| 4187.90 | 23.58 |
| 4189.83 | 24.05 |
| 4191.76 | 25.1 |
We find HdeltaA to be 5.2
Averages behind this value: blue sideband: 25.8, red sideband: 23.9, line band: 21.5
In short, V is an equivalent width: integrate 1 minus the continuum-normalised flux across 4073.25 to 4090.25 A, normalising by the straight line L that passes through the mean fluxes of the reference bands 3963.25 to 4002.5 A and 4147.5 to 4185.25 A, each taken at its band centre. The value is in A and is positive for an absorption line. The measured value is -2.45 A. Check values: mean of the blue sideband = 21.2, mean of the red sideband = 23.7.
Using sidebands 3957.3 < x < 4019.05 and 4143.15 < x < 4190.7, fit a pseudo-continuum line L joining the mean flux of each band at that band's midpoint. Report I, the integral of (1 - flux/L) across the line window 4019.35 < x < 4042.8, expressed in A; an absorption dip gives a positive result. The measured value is -2.5 A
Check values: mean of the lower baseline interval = 22.5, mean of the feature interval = 25.1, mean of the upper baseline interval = 23.4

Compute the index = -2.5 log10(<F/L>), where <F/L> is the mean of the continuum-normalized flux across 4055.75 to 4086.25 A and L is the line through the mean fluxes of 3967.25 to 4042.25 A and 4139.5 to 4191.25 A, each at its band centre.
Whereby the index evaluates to -0.11 mag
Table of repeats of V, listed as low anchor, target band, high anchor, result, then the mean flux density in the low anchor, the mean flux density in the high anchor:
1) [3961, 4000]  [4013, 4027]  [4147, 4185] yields -3.2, 21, 23.6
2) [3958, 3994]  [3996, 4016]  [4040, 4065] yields -1.5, 20.8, 25.4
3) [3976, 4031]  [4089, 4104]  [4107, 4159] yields 1.5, 24.3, 23.1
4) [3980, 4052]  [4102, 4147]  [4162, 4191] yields 3.0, 24.7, 23.7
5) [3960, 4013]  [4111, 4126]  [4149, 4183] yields 0.5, 21.8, 23.8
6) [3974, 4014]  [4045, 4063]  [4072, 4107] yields -2.0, 23.3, 23.1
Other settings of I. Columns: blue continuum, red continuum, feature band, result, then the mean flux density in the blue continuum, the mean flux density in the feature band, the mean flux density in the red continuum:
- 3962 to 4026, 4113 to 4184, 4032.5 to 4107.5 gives -3.72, 22.8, 24.4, 23.6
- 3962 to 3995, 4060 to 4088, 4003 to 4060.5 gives -4.55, 20.7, 25.5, 25.9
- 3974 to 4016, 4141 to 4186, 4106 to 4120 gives 1.54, 23.4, 20.8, 23.4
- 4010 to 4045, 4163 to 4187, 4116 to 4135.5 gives 0.62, 25.5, 23.5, 23.7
